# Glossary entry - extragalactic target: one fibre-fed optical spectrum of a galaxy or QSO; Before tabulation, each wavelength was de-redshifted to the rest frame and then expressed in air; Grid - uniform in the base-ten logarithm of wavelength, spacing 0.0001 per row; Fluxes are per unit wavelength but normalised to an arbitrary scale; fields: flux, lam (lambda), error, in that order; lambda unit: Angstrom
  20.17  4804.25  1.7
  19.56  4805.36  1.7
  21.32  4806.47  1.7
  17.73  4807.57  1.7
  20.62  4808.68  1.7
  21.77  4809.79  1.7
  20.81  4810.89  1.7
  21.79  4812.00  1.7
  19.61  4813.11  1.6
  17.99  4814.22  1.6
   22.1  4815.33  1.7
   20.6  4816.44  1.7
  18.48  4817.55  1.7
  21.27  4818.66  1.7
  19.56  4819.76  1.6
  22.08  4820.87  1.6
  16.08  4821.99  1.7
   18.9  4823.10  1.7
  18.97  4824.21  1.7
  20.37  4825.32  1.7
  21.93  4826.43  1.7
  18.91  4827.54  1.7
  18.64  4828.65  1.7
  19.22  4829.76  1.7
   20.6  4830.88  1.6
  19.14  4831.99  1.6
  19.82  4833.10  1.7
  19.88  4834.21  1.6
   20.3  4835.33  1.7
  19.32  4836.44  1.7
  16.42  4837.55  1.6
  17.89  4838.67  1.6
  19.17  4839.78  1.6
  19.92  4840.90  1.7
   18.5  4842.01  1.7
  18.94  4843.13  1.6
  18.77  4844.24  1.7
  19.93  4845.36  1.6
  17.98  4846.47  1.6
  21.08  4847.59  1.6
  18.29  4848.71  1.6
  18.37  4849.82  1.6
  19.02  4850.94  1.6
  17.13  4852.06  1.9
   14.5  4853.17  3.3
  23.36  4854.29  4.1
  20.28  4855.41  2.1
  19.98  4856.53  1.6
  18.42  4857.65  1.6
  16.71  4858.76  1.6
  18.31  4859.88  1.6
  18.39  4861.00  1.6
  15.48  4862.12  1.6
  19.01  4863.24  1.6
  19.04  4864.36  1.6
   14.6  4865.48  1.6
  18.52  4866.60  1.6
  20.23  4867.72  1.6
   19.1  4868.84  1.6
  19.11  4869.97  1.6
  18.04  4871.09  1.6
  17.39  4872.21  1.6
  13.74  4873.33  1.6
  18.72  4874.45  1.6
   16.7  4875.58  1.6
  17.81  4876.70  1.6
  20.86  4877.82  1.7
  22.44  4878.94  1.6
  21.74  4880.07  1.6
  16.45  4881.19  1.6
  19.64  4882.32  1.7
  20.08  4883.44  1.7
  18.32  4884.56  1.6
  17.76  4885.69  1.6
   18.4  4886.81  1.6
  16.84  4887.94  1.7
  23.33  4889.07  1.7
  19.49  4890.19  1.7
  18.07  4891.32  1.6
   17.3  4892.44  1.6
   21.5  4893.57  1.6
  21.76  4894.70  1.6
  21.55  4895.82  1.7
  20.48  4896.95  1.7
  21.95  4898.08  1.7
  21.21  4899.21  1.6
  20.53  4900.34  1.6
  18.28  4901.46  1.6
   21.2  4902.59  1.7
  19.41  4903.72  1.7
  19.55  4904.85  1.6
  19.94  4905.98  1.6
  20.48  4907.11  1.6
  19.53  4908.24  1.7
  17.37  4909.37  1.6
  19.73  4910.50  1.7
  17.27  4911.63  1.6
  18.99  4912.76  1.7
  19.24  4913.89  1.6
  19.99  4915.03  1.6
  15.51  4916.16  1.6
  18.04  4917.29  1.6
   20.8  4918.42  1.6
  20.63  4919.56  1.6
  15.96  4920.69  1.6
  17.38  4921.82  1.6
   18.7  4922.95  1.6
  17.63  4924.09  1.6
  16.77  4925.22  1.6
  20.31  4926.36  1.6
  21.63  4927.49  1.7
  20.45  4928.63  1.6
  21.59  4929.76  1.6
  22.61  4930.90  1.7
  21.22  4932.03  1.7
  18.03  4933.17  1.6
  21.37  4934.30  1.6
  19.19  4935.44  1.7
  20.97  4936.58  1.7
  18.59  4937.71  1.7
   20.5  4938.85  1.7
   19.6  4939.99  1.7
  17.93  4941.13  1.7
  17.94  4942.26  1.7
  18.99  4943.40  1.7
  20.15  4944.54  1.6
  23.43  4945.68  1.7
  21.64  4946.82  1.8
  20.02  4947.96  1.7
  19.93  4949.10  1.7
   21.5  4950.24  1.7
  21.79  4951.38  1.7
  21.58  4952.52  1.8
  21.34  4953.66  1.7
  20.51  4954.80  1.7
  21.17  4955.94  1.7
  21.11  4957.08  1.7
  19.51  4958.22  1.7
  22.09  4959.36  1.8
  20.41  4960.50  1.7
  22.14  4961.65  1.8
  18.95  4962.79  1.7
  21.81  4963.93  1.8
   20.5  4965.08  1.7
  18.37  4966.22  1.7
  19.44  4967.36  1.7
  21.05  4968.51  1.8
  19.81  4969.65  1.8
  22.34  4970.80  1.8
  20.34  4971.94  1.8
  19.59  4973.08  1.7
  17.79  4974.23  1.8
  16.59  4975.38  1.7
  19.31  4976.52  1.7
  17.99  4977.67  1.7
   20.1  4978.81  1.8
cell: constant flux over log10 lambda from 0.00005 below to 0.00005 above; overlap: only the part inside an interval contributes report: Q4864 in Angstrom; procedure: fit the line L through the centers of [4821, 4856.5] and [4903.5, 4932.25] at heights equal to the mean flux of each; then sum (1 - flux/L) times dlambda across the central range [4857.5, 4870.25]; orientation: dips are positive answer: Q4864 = 0.74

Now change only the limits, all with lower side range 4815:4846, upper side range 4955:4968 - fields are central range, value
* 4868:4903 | 1.0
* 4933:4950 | 0.3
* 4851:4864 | 0.9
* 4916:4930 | 0.9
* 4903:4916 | 0.6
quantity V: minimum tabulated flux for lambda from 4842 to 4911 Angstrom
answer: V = 13.74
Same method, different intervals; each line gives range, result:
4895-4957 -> 15.51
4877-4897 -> 16.45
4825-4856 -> 14.5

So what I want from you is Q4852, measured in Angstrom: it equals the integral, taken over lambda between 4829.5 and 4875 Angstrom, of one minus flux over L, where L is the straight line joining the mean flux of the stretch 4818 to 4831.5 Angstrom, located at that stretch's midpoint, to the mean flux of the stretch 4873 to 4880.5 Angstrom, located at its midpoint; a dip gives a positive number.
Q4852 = 1.7 Angstrom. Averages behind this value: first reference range 19.7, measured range 18.6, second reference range 19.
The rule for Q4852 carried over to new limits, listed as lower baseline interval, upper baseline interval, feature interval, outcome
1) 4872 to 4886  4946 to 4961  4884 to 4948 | 0.7 Angstrom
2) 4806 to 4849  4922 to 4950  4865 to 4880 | 1.0 Angstrom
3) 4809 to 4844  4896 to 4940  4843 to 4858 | 0.5 Angstrom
